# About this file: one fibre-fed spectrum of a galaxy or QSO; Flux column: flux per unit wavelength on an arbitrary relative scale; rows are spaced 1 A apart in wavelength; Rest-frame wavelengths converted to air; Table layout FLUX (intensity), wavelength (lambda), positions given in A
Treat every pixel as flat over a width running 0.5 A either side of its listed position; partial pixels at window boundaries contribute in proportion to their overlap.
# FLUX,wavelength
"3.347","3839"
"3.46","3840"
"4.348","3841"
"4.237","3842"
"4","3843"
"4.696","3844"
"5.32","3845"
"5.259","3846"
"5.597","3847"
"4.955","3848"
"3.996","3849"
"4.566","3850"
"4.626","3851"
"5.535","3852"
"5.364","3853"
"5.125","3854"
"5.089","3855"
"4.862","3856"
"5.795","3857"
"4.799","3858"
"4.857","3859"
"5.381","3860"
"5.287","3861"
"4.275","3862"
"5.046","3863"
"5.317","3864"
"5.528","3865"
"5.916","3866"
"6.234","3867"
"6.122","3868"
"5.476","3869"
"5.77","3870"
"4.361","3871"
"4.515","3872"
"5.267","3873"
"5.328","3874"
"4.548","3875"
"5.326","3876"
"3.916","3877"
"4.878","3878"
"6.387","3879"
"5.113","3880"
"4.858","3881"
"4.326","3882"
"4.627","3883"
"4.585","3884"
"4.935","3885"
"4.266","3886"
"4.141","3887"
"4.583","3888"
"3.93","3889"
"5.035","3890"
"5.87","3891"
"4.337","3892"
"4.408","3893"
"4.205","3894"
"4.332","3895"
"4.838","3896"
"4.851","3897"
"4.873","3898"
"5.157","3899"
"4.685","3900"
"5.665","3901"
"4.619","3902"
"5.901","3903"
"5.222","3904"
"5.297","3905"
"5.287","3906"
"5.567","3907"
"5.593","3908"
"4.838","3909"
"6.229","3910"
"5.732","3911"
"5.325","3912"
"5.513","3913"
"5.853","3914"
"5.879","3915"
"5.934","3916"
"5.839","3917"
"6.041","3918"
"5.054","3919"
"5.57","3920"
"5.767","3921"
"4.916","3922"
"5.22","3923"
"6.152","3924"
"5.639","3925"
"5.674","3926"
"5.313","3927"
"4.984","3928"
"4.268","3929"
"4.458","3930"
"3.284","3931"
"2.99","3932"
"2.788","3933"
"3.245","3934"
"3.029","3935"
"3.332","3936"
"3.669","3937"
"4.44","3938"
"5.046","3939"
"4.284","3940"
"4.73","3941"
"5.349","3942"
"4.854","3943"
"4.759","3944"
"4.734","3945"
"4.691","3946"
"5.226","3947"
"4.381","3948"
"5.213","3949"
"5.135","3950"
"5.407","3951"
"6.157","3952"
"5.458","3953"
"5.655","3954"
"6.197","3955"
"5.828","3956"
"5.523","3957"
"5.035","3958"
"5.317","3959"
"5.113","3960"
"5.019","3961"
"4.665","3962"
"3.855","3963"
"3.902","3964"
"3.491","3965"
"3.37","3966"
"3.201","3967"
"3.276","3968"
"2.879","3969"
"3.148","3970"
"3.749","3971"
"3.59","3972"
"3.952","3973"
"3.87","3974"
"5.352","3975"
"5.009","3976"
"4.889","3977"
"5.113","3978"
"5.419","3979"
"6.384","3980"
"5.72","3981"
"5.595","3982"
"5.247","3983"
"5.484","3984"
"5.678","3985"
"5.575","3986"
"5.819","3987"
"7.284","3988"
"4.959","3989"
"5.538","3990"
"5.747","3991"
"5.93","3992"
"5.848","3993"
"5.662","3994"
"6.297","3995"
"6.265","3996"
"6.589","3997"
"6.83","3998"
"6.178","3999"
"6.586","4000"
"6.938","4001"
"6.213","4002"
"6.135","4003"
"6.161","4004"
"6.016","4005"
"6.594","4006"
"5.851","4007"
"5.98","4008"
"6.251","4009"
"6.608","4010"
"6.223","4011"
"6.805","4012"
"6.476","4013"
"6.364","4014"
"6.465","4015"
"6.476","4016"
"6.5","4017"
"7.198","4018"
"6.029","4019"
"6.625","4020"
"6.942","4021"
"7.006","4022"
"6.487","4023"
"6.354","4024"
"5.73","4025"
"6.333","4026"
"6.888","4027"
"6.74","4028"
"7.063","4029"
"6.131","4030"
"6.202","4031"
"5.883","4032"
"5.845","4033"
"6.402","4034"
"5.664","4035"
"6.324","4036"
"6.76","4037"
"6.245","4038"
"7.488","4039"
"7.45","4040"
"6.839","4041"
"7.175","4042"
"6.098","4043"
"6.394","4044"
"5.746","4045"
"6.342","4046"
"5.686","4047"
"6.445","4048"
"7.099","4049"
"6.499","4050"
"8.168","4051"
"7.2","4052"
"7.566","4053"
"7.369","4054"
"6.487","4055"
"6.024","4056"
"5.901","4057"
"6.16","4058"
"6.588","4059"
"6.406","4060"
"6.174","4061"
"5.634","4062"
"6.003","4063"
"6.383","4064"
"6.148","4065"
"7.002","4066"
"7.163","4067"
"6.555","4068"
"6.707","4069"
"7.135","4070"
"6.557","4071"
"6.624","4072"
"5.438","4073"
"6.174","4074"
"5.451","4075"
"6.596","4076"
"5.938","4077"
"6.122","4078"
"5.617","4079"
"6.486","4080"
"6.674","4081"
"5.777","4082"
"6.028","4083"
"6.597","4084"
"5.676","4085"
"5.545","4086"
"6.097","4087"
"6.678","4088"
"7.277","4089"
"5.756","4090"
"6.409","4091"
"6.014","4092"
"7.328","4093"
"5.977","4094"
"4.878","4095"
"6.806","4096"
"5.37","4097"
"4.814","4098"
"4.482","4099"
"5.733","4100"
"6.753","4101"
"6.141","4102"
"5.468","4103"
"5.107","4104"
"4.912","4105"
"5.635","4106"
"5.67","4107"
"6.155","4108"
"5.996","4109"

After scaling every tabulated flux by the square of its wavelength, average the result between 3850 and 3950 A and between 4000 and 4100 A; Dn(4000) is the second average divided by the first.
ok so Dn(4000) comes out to 1.4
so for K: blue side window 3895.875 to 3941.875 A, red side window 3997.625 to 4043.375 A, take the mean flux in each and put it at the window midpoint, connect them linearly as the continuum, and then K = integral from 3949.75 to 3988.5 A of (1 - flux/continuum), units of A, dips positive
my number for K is 5.47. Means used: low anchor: 4.97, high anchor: 6.47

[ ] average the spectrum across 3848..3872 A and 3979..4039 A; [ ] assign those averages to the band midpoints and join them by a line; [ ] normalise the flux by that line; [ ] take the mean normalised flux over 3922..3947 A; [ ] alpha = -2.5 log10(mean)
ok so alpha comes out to 0.26 mag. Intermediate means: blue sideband 5.17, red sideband 6.24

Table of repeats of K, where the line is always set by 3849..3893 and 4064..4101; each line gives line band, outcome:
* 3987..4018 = -2.9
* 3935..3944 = 1.6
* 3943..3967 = 2.4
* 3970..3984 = 1.8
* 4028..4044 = -1.6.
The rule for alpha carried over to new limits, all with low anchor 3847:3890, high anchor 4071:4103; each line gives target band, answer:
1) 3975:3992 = -0.01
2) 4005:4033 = -0.13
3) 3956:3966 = 0.17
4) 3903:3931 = -0.04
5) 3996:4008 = -0.13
